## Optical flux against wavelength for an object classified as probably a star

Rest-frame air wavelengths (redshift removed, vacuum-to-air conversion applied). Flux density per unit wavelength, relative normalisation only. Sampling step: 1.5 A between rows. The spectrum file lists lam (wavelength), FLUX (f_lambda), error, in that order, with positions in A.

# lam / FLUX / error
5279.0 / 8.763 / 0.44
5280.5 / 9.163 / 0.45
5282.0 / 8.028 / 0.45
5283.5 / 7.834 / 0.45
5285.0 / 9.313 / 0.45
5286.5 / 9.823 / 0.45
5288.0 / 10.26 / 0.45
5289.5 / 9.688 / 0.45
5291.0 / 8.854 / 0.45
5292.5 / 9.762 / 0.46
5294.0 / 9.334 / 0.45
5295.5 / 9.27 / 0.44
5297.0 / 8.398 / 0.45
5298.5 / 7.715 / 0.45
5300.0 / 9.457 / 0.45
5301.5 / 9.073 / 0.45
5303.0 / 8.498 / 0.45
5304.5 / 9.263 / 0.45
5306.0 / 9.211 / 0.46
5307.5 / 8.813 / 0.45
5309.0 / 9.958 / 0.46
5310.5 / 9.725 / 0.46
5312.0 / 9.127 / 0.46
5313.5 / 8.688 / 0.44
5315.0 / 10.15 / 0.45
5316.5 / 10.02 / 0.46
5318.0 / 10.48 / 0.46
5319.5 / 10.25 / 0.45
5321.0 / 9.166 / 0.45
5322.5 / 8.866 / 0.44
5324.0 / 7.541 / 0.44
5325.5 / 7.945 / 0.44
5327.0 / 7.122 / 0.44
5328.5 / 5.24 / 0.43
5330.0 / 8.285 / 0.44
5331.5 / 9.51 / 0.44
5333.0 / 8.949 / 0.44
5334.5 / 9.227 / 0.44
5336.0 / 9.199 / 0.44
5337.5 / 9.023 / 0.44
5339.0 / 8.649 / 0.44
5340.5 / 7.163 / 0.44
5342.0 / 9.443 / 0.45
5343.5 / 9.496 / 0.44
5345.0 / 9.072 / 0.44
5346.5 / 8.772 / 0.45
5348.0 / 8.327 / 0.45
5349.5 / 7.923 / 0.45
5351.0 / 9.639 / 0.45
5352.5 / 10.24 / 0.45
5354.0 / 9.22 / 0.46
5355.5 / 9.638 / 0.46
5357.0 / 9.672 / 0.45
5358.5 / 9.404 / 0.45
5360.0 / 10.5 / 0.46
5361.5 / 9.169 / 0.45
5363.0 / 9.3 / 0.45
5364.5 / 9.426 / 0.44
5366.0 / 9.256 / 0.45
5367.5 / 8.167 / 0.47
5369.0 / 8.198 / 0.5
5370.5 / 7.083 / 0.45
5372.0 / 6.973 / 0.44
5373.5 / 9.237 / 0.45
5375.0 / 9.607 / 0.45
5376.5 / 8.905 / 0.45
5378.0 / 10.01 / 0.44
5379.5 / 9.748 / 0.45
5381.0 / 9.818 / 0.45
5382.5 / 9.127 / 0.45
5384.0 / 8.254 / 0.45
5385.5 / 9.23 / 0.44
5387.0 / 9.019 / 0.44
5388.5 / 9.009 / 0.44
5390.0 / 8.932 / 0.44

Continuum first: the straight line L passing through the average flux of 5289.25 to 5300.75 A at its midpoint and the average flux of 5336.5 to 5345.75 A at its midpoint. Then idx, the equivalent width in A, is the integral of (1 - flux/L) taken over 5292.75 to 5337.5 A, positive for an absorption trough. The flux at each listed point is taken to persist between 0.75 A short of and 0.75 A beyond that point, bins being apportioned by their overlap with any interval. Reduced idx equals 0.08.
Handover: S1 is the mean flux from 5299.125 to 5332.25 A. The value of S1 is 8.92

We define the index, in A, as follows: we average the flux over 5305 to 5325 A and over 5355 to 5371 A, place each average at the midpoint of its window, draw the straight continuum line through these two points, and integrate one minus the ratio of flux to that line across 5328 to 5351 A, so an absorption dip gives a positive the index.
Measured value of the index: 1.5 A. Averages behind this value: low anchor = 9.36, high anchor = 9.1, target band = 8.62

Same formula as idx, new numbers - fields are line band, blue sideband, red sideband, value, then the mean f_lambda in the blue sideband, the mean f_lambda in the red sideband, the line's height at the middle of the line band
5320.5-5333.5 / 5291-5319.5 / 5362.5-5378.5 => 1.5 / 9.29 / 8.71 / 9.1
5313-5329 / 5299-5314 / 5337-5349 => 0.5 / 9.17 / 8.72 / 8.99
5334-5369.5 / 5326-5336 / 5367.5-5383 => -2.6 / 8.14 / 8.83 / 8.46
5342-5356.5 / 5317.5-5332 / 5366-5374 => -1.7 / 8.39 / 8.01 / 8.19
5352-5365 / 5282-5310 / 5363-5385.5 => -1.0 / 9.12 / 8.87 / 8.92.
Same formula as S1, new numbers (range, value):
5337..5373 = 8.91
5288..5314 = 9.15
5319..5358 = 8.75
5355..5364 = 9.61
